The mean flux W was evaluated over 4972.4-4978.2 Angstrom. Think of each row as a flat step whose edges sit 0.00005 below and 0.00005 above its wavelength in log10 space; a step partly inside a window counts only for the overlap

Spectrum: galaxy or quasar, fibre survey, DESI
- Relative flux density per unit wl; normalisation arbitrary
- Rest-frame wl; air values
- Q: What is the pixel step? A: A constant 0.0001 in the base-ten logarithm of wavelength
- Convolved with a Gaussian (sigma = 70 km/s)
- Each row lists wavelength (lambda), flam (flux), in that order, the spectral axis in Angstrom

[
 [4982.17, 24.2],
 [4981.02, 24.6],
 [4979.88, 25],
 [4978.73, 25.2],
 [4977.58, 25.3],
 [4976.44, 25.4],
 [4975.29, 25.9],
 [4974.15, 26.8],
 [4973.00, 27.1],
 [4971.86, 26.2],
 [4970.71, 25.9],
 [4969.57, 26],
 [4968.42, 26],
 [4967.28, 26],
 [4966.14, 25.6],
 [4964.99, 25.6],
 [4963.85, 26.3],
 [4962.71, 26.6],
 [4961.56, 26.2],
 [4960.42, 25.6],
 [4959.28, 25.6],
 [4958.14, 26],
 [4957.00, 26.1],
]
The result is 26.1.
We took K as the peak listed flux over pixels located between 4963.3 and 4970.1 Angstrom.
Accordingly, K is 26.3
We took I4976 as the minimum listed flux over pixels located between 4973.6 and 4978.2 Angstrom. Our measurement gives 25.3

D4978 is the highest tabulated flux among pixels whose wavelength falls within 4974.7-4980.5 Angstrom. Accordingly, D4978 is 25.9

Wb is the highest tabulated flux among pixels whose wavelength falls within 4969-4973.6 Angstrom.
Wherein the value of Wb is 27.1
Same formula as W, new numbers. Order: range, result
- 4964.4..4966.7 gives 25.6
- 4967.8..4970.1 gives 26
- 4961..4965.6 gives 26.1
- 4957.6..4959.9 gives 25.8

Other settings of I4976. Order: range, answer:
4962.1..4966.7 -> 25.6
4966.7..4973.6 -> 25.9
